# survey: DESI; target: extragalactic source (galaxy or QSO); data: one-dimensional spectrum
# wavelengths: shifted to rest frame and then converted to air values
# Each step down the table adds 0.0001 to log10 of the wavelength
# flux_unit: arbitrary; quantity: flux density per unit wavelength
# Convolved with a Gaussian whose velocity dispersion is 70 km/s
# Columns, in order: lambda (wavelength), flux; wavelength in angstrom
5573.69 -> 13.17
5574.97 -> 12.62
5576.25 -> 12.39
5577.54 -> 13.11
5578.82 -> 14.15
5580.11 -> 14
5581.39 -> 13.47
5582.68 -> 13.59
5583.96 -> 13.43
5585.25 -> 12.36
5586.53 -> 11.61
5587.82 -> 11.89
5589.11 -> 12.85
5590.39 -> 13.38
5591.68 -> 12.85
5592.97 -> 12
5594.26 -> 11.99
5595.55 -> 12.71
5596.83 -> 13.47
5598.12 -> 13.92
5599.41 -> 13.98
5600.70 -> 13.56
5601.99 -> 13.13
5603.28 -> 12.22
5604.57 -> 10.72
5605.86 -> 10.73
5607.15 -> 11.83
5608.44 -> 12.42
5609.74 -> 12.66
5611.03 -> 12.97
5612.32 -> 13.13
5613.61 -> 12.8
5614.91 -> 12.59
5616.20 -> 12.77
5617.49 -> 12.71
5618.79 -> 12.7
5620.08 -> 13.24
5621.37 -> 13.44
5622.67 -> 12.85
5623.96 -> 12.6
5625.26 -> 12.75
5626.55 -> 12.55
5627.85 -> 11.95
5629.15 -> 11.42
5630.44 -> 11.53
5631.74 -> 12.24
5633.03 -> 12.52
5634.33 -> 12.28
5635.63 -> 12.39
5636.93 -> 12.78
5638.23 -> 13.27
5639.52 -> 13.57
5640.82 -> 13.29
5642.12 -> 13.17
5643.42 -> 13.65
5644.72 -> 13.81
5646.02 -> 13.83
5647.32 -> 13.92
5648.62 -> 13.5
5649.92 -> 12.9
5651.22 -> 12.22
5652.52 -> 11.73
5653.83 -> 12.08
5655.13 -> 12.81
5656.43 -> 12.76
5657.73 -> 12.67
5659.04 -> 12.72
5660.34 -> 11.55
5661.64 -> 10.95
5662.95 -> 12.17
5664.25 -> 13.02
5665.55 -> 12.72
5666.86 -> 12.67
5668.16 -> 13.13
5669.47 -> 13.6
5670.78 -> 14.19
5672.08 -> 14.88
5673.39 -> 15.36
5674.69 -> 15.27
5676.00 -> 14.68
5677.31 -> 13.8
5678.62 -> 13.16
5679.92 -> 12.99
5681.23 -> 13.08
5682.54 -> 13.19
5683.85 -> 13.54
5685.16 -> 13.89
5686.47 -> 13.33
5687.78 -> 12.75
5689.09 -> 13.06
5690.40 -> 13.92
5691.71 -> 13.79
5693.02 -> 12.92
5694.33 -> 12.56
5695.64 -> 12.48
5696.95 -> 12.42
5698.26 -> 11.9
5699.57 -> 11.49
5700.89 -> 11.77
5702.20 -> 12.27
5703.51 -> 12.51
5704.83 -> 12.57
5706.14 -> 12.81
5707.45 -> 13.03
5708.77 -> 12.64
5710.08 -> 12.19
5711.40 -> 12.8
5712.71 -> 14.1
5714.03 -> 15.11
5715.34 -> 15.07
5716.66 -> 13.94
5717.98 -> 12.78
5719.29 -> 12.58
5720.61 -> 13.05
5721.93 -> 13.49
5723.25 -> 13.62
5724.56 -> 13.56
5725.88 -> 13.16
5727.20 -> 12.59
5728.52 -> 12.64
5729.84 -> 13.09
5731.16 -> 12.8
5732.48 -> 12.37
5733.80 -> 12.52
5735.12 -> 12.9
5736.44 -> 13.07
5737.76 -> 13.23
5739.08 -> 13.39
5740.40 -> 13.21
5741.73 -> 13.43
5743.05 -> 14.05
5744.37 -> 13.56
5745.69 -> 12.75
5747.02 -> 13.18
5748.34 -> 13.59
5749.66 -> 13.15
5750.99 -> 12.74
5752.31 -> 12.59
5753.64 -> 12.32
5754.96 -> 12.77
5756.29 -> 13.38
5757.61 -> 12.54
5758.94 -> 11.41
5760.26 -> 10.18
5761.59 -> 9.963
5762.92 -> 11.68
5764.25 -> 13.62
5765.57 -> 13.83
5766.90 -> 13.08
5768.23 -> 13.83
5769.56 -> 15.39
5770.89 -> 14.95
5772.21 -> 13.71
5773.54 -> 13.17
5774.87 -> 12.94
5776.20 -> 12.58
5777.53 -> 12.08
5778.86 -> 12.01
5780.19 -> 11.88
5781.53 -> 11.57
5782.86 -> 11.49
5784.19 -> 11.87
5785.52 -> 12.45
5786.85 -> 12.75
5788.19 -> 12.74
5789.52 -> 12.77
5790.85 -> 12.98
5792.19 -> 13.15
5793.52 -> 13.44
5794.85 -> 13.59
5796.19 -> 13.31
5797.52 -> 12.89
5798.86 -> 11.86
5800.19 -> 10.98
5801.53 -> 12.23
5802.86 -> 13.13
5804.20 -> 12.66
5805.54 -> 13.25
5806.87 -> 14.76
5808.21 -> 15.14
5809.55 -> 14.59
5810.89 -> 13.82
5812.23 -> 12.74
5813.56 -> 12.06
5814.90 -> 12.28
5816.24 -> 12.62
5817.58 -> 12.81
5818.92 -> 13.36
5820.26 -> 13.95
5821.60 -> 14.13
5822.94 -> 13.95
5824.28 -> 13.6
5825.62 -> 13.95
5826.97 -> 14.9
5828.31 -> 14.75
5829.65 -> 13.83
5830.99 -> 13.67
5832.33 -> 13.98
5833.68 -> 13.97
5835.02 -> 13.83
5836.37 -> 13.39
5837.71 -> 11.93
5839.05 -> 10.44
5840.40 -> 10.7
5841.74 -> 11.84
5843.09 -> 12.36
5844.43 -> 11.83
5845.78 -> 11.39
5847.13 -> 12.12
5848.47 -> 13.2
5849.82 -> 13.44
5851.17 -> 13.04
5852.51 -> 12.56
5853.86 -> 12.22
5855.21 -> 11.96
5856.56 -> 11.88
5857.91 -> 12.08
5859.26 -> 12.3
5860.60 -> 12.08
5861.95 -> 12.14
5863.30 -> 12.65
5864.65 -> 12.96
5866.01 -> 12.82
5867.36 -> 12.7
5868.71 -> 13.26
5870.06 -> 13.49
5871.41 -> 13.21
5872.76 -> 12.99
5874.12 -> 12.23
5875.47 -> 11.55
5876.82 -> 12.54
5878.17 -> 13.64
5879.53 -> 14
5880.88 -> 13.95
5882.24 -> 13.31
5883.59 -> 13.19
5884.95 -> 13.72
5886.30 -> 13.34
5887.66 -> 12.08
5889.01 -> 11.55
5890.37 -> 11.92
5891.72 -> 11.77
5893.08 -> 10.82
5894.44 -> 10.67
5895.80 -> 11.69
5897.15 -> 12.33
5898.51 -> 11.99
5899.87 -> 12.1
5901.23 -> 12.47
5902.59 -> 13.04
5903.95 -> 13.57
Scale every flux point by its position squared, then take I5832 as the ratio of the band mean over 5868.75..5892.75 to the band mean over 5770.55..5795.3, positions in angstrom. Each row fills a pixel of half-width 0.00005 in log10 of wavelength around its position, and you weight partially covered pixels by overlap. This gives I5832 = 1.04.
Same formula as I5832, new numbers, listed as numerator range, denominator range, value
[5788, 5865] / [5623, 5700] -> 1.06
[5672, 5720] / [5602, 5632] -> 1.10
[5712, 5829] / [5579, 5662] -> 1.08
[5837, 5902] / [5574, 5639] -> 1.07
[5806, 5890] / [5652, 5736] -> 1.05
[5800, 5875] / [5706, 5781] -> 1.03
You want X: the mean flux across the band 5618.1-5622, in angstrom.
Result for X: 13.1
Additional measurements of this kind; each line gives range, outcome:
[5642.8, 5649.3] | 13.7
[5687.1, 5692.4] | 13.4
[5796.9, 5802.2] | 12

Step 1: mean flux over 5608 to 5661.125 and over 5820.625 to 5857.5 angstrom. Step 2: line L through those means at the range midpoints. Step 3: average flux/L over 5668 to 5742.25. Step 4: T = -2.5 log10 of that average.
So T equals -0.03 mag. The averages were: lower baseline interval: 12.7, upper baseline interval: 12.9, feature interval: 13.2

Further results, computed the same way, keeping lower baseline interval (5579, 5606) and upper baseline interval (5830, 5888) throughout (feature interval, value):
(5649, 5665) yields 0.040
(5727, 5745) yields -0.026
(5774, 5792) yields 0.034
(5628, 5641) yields 0.027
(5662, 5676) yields -0.074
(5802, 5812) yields -0.089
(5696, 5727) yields -0.018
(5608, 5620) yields 0.003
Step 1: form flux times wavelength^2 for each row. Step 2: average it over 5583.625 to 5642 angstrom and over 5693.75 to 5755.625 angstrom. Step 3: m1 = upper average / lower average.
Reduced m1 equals 1.07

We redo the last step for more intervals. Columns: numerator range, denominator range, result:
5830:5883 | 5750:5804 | 1.03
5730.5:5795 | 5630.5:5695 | 1.01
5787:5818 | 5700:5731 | 1.03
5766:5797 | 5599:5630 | 1.09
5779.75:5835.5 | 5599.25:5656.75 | 1.11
